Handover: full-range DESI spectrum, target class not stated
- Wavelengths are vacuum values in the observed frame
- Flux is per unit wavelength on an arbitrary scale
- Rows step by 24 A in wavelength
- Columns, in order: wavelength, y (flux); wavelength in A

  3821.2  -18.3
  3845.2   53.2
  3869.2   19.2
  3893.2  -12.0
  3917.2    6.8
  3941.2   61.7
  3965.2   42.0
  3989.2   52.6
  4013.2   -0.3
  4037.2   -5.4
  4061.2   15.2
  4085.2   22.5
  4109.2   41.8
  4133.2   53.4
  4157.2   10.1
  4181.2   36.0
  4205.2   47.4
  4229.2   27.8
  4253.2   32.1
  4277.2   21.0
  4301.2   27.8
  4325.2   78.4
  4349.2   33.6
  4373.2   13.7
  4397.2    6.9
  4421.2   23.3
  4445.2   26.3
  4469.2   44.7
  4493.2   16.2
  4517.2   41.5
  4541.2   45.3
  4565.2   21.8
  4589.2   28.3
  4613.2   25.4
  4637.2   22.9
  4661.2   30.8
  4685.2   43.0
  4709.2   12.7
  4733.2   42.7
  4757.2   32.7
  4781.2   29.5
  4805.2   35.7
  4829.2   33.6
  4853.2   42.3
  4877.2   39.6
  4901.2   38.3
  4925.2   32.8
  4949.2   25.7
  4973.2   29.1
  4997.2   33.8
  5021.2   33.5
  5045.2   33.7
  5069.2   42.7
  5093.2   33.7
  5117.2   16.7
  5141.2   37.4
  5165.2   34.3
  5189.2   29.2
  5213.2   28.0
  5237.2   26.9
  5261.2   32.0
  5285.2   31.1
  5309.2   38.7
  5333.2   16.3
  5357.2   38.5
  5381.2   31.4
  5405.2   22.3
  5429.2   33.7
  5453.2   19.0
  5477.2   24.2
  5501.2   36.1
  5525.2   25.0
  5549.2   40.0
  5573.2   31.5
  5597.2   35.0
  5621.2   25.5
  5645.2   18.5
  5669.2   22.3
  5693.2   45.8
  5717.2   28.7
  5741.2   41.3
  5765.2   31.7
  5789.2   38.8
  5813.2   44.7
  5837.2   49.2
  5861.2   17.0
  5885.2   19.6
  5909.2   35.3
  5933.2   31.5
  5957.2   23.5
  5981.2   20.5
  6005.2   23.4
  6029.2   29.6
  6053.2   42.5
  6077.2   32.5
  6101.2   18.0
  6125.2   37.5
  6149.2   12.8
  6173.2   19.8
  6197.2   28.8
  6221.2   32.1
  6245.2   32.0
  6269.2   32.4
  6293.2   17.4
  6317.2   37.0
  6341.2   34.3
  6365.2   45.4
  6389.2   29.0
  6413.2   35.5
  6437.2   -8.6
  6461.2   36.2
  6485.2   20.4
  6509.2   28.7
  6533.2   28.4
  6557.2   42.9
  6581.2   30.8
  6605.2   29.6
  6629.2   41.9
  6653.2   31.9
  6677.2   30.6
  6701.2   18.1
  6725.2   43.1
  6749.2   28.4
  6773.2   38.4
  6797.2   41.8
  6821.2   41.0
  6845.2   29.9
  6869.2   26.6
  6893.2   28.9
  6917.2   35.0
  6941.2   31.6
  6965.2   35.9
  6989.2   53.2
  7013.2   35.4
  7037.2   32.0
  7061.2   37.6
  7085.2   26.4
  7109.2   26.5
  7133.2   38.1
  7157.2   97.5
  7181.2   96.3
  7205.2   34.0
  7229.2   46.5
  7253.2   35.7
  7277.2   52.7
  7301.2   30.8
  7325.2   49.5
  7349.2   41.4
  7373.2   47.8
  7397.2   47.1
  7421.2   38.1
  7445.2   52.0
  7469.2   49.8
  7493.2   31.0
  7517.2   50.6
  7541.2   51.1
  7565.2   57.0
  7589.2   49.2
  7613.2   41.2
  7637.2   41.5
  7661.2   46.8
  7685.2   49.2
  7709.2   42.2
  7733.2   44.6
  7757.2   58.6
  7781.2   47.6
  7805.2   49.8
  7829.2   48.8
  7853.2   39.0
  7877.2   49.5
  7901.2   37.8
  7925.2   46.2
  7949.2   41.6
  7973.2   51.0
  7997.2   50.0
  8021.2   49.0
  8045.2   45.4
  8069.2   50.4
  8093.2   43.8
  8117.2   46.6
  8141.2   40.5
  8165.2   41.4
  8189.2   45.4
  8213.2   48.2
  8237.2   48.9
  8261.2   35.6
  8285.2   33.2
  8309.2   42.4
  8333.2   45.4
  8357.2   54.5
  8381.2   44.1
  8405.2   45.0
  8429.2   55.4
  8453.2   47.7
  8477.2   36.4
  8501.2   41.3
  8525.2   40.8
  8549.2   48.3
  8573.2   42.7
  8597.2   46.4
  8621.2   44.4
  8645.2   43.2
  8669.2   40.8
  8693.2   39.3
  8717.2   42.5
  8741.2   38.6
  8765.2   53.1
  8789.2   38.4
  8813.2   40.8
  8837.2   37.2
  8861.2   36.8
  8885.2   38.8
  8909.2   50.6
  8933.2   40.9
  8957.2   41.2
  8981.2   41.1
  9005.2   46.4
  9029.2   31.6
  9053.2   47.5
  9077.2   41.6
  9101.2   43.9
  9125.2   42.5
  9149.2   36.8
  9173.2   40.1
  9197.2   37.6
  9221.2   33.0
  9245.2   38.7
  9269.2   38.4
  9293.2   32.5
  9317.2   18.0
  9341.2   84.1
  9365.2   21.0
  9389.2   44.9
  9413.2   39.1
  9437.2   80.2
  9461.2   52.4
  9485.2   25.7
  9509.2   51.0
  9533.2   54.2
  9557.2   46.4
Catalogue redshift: 0.92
